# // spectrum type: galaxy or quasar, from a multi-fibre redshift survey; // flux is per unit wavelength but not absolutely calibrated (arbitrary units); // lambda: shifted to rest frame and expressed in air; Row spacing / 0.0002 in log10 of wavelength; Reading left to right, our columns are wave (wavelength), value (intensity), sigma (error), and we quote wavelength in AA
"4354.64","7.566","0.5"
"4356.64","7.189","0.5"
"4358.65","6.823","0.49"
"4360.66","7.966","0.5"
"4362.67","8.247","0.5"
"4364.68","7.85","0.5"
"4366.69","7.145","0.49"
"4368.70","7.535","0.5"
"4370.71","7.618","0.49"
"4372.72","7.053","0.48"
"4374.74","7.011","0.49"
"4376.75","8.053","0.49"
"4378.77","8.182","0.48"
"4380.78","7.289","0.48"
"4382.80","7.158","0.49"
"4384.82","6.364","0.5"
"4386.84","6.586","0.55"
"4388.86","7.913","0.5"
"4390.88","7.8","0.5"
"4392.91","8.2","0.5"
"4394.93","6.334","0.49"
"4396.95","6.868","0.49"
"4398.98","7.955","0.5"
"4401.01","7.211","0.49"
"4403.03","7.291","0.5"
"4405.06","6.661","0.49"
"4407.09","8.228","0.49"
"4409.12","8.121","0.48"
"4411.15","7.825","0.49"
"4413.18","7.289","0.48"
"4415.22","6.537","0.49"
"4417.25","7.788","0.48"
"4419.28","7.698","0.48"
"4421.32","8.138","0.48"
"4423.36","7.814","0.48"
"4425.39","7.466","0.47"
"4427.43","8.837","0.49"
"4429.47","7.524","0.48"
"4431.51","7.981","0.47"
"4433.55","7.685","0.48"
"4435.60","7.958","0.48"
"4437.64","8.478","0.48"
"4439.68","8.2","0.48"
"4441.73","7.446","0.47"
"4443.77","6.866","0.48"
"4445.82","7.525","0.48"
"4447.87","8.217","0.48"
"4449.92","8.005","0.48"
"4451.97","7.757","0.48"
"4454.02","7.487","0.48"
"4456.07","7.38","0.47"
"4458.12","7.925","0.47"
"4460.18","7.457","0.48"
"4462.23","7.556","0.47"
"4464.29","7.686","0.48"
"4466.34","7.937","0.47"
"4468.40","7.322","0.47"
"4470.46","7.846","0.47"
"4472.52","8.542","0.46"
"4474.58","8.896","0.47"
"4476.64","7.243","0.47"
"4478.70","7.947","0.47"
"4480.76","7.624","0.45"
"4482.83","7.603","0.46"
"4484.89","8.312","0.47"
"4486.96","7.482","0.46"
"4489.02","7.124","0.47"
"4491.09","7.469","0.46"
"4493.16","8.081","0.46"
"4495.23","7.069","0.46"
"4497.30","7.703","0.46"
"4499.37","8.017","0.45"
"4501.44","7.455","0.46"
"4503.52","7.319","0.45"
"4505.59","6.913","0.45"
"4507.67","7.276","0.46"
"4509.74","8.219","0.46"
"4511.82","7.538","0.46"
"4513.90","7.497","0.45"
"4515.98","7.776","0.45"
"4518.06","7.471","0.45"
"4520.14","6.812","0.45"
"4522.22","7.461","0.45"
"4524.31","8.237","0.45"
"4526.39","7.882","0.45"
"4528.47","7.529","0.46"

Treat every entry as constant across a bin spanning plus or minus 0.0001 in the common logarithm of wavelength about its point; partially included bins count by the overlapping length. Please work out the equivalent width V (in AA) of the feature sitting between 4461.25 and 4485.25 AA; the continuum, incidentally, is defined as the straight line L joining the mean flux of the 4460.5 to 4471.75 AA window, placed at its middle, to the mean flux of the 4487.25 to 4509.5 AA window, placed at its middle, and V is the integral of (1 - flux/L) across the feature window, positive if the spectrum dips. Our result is -0.73 AA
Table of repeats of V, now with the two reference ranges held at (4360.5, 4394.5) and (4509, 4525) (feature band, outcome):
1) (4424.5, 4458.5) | -1.2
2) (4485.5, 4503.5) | 0.1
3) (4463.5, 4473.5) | -0.4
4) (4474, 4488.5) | -0.5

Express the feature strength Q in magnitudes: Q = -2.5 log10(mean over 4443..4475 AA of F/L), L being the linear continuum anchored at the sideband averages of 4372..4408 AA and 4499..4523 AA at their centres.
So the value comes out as -0.05 mag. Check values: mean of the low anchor 7.34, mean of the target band 7.76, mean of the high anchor 7.46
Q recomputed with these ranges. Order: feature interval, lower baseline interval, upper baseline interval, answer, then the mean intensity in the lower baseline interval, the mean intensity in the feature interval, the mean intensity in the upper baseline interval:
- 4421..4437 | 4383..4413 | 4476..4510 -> -0.07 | 7.37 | 7.93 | 7.57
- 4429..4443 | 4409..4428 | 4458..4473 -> -0.02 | 7.71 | 7.89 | 7.74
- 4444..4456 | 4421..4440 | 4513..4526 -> 0.03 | 8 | 7.7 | 7.56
